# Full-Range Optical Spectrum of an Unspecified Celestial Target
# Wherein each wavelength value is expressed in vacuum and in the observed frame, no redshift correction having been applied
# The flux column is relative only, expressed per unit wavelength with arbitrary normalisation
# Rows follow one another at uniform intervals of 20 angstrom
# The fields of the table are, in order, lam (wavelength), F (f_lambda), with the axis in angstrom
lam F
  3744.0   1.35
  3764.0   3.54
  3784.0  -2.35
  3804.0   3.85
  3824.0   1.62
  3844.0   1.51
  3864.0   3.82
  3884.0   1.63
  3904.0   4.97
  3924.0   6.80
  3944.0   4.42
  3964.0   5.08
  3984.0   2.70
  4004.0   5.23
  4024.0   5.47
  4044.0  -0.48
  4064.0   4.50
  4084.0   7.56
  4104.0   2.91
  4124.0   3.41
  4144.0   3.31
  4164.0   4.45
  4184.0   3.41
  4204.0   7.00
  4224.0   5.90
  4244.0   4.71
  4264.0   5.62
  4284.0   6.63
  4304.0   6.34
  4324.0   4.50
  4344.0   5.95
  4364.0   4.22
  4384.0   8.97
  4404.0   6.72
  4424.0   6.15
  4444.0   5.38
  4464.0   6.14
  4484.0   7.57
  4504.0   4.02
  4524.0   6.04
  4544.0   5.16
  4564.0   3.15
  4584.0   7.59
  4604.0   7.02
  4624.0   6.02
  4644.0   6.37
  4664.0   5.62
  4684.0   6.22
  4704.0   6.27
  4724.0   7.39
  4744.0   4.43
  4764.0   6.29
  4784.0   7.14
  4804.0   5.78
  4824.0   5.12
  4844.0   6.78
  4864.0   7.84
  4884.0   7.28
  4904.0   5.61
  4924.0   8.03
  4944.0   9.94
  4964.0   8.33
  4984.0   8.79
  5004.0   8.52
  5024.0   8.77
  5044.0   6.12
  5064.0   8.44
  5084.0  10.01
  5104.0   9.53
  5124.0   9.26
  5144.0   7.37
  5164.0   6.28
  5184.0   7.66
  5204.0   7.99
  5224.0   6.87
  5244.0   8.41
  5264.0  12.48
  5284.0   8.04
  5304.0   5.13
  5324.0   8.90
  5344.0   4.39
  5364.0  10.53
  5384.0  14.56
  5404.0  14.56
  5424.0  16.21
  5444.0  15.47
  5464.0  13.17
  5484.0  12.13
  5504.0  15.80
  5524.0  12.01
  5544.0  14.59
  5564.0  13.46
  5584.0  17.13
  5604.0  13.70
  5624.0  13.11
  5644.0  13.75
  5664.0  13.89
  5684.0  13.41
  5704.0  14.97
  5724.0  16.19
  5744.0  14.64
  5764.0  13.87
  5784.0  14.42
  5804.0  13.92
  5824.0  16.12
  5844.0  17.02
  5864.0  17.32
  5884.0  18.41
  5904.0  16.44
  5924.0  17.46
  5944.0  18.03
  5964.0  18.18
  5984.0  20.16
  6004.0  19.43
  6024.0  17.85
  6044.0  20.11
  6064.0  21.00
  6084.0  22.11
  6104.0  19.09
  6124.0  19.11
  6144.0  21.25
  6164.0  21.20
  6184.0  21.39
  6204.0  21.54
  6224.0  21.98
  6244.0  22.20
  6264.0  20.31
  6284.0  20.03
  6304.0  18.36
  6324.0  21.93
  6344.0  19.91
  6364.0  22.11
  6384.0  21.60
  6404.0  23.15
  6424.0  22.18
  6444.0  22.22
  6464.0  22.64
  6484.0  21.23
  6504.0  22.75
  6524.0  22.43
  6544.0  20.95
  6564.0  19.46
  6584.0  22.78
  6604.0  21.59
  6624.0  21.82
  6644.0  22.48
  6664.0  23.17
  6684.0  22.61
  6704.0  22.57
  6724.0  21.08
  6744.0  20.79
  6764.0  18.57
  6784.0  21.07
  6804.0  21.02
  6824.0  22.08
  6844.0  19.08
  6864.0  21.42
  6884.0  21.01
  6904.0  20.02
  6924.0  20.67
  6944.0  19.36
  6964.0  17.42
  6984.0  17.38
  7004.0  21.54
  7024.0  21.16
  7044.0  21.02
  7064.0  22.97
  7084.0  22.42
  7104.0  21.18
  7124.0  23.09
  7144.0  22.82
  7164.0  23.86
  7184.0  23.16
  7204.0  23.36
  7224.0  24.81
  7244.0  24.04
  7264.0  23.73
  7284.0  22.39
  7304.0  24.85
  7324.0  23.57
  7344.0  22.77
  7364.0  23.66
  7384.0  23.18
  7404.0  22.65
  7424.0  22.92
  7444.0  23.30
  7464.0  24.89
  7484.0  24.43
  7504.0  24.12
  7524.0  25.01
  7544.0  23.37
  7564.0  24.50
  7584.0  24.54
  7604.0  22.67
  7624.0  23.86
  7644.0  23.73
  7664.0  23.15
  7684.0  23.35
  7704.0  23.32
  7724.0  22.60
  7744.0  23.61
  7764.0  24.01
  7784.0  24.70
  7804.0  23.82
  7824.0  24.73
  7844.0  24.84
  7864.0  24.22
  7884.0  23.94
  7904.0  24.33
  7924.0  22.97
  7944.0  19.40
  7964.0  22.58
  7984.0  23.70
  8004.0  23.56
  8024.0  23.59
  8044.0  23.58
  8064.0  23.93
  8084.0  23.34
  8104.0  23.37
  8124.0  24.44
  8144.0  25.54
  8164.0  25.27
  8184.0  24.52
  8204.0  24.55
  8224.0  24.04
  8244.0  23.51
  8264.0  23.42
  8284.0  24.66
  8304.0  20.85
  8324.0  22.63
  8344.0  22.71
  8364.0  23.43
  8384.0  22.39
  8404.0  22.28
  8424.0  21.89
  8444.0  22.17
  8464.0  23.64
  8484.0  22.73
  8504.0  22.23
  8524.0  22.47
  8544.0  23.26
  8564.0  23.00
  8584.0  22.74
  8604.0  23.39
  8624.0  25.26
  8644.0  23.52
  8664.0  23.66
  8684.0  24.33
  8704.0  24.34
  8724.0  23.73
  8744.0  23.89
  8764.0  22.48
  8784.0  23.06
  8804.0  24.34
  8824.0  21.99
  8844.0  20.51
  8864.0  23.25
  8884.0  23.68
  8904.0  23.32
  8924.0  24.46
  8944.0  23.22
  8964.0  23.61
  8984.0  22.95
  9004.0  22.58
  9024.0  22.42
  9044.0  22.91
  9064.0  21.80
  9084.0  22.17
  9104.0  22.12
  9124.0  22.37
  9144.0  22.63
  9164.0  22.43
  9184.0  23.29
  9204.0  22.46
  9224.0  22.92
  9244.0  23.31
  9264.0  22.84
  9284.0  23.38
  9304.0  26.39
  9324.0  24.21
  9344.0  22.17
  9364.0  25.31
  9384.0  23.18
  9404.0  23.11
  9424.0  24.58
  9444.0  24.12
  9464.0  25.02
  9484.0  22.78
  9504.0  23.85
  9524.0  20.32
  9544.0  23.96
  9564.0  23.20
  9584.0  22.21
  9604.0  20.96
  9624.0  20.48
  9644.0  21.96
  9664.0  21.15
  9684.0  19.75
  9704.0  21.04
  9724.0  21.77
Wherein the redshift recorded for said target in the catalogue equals 0.348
